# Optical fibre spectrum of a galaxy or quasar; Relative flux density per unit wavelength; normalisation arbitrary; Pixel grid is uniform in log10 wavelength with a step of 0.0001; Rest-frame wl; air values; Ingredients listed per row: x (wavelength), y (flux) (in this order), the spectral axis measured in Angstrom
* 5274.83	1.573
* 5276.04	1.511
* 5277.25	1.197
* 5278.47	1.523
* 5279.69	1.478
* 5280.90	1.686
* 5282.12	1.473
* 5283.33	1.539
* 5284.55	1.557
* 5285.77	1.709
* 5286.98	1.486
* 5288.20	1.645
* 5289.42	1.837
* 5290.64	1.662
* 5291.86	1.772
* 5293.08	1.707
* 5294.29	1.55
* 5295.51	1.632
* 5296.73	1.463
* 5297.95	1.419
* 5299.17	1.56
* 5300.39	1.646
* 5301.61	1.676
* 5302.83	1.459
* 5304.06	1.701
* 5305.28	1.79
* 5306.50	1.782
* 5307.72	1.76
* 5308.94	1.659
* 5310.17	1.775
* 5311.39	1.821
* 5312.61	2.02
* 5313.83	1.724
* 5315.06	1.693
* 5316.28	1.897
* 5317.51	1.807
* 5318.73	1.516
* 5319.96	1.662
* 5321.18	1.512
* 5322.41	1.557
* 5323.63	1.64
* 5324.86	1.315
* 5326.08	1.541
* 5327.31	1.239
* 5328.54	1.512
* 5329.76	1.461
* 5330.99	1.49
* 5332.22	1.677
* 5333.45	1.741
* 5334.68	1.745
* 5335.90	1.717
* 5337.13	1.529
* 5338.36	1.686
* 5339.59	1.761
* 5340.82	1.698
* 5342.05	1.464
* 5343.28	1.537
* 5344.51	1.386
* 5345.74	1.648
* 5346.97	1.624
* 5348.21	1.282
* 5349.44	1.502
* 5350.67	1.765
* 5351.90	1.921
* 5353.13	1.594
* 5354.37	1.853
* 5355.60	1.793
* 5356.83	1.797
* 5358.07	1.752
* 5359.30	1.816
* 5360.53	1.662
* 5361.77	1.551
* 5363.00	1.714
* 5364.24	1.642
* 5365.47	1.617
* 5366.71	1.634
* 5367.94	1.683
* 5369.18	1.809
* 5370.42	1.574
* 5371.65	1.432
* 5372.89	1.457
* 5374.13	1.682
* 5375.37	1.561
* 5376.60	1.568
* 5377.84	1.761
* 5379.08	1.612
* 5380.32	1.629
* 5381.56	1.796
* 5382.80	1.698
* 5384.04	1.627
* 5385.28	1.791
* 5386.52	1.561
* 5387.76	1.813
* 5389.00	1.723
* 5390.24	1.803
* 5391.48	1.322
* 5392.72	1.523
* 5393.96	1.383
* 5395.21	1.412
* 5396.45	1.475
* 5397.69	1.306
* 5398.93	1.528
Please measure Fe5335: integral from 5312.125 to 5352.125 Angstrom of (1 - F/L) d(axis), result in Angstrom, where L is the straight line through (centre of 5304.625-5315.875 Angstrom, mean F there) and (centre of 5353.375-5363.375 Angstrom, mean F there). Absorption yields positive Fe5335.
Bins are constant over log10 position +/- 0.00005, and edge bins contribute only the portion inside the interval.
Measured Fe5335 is 3.5 Angstrom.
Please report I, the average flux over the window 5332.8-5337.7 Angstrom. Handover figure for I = 1.69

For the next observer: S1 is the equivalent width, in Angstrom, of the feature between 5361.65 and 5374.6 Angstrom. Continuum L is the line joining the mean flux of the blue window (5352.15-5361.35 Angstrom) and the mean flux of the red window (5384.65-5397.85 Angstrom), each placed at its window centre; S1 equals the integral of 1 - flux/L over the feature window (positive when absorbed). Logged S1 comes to 0.6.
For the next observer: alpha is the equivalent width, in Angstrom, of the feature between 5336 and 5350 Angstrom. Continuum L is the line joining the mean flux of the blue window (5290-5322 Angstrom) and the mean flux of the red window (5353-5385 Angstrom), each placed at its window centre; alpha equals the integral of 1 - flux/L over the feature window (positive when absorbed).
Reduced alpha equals 0.92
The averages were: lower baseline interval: 1.68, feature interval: 1.56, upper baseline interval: 1.67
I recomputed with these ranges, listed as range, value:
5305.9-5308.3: 1.77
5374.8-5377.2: 1.57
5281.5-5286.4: 1.57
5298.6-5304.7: 1.61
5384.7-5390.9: 1.74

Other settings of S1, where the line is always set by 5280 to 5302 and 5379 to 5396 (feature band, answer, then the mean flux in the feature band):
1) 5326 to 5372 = -0.40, 1.63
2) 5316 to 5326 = 0.08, 1.6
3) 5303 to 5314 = -1.08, 1.77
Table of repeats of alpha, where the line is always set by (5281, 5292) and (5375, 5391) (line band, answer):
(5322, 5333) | 1.0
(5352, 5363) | -0.4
